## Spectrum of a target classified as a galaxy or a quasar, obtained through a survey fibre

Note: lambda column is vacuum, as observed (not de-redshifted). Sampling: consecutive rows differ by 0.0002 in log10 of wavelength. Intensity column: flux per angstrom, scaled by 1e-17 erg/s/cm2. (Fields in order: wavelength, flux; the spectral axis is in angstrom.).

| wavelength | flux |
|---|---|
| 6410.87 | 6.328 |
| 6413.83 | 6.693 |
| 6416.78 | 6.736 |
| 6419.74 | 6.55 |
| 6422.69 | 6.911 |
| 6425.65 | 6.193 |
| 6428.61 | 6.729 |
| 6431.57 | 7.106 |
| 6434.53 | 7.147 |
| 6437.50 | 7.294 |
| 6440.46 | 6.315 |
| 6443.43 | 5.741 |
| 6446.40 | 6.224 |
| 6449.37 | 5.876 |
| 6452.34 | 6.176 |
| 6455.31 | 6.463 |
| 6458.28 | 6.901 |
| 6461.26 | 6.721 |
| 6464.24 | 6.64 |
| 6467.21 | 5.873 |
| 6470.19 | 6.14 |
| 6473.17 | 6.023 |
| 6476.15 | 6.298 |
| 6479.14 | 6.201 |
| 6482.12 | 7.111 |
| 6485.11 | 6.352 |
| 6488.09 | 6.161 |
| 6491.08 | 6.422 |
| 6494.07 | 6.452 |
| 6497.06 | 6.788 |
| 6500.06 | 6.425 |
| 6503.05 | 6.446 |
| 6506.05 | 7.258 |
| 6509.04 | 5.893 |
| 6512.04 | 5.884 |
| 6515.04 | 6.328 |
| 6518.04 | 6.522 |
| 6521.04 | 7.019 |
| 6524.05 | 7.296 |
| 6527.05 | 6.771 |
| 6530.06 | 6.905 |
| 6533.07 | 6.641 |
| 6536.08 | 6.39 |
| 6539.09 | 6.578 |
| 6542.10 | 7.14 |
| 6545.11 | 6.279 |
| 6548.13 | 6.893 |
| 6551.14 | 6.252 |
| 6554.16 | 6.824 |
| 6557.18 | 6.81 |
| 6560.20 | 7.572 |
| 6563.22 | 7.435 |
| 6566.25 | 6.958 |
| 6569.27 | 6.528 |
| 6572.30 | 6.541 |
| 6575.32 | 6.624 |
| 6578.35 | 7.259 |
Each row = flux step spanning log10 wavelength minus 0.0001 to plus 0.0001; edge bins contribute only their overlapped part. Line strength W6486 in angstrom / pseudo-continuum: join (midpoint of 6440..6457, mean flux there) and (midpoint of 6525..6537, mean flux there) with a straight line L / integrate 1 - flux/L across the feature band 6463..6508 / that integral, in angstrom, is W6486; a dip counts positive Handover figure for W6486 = -0.3 angstrom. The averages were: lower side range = 6.13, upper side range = 6.72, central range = 6.43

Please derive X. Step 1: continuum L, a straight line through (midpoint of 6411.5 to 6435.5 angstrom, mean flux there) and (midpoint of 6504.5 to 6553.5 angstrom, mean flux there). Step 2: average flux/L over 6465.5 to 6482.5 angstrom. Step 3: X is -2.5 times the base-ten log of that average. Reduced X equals 0.08 mag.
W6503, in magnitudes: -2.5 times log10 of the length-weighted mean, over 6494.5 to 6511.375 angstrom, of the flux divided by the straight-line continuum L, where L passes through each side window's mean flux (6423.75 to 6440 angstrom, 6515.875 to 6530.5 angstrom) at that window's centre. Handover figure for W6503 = 0.057 mag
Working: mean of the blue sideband 6.86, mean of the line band 6.52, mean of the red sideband 6.88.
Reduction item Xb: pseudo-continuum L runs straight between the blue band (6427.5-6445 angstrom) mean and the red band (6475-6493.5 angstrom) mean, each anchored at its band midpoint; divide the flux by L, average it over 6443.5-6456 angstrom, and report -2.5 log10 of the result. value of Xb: 0.09 mag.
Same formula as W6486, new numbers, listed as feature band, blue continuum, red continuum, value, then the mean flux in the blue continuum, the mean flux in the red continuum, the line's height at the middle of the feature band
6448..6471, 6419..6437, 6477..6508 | 1.1 angstrom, 6.81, 6.55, 6.68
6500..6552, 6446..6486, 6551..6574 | 0.6 angstrom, 6.36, 6.9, 6.7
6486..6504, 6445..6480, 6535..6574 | 0.1 angstrom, 6.3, 6.79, 6.47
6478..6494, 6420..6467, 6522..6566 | 0.5 angstrom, 6.54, 6.85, 6.67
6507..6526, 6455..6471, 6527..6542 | 0.3 angstrom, 6.47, 6.69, 6.63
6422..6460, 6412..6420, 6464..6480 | -0.6 angstrom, 6.66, 6.16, 6.44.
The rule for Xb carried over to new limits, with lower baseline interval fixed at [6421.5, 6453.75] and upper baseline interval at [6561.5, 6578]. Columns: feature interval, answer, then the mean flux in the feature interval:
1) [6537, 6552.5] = 0.03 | 6.63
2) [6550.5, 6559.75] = 0.01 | 6.77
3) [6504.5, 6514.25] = 0.06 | 6.34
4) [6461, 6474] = 0.06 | 6.25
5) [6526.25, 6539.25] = 0.02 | 6.66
